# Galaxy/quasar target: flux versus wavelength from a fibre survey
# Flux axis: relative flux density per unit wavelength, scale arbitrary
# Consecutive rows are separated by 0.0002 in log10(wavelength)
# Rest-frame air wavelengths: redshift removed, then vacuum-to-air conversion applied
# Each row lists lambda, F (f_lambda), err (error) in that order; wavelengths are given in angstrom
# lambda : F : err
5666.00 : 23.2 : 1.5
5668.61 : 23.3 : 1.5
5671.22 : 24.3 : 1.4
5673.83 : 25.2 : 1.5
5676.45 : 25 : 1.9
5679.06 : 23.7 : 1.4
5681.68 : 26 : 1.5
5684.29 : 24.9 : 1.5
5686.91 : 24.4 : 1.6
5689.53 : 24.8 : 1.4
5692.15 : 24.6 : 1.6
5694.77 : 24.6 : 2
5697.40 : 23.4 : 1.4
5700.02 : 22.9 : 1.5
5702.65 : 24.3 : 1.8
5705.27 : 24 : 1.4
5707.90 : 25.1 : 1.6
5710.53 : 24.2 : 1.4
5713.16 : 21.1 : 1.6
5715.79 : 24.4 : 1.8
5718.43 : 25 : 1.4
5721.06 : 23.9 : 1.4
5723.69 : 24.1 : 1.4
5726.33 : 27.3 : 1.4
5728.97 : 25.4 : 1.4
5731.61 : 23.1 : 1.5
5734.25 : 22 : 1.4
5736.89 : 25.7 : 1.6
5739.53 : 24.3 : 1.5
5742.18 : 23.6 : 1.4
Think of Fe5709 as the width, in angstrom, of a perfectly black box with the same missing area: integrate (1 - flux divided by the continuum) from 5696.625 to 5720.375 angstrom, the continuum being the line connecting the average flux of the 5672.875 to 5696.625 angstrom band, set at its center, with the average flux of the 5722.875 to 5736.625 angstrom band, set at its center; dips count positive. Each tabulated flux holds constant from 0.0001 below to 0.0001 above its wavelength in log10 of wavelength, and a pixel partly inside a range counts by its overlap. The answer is 0.7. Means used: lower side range 24.8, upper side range 24.5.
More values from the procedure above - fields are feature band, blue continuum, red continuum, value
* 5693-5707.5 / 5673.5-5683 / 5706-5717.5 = 0.1 angstrom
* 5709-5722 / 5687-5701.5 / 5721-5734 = 0.4 angstrom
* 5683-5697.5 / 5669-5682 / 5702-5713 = -0.1 angstrom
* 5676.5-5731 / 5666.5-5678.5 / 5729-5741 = -0.6 angstrom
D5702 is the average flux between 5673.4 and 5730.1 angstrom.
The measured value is 24.5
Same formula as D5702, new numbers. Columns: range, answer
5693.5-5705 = 23.8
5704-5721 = 24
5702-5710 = 24.5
